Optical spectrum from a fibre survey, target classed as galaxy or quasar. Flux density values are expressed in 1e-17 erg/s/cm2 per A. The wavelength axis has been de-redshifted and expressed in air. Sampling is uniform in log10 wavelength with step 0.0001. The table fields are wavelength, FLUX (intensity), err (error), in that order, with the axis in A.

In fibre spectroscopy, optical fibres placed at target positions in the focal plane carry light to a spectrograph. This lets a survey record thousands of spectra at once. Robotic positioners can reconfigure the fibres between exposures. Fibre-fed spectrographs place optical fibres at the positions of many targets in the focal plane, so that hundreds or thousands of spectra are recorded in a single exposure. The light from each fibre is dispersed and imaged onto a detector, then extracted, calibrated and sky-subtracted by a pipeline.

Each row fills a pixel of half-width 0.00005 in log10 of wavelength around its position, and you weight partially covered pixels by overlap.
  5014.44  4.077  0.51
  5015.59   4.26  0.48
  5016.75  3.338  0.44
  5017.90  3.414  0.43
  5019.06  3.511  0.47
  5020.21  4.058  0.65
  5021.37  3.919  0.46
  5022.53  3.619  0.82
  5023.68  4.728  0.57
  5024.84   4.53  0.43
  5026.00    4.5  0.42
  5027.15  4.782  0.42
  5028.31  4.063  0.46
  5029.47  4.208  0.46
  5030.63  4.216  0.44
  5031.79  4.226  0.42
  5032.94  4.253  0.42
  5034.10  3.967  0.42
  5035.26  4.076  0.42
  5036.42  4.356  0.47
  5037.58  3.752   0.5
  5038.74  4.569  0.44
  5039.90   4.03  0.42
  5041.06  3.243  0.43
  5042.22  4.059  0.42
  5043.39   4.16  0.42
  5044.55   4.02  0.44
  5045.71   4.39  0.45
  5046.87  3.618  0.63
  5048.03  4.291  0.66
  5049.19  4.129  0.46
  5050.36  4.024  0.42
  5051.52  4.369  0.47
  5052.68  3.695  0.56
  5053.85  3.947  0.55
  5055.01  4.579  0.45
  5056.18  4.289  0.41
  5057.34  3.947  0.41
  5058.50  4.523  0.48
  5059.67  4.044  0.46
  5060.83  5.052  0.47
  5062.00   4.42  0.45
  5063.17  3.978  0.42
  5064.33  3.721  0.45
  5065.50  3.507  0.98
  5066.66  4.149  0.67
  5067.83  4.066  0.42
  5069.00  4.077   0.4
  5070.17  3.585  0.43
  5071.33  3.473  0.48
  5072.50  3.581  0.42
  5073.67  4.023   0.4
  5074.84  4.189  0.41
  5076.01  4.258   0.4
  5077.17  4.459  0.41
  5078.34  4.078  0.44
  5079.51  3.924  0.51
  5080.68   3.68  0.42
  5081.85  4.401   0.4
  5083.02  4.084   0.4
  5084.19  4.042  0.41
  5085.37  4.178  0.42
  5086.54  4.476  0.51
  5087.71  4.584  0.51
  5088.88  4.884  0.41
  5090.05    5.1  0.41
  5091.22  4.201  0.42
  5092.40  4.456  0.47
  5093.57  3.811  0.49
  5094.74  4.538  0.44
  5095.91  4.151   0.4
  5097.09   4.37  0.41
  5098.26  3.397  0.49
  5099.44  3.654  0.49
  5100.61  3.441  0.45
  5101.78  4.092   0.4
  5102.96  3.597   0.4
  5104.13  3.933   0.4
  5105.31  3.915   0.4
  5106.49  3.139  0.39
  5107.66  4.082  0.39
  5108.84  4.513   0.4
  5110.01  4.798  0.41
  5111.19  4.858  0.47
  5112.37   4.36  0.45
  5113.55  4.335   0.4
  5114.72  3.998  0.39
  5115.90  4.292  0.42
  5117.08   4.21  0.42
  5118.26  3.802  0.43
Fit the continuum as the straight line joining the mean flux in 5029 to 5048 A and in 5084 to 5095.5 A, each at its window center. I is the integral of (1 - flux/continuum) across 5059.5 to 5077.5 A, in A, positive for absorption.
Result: 1.1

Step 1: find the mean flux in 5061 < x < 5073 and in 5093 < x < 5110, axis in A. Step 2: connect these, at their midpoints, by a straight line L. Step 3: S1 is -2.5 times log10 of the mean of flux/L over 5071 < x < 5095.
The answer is -0.08 mag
